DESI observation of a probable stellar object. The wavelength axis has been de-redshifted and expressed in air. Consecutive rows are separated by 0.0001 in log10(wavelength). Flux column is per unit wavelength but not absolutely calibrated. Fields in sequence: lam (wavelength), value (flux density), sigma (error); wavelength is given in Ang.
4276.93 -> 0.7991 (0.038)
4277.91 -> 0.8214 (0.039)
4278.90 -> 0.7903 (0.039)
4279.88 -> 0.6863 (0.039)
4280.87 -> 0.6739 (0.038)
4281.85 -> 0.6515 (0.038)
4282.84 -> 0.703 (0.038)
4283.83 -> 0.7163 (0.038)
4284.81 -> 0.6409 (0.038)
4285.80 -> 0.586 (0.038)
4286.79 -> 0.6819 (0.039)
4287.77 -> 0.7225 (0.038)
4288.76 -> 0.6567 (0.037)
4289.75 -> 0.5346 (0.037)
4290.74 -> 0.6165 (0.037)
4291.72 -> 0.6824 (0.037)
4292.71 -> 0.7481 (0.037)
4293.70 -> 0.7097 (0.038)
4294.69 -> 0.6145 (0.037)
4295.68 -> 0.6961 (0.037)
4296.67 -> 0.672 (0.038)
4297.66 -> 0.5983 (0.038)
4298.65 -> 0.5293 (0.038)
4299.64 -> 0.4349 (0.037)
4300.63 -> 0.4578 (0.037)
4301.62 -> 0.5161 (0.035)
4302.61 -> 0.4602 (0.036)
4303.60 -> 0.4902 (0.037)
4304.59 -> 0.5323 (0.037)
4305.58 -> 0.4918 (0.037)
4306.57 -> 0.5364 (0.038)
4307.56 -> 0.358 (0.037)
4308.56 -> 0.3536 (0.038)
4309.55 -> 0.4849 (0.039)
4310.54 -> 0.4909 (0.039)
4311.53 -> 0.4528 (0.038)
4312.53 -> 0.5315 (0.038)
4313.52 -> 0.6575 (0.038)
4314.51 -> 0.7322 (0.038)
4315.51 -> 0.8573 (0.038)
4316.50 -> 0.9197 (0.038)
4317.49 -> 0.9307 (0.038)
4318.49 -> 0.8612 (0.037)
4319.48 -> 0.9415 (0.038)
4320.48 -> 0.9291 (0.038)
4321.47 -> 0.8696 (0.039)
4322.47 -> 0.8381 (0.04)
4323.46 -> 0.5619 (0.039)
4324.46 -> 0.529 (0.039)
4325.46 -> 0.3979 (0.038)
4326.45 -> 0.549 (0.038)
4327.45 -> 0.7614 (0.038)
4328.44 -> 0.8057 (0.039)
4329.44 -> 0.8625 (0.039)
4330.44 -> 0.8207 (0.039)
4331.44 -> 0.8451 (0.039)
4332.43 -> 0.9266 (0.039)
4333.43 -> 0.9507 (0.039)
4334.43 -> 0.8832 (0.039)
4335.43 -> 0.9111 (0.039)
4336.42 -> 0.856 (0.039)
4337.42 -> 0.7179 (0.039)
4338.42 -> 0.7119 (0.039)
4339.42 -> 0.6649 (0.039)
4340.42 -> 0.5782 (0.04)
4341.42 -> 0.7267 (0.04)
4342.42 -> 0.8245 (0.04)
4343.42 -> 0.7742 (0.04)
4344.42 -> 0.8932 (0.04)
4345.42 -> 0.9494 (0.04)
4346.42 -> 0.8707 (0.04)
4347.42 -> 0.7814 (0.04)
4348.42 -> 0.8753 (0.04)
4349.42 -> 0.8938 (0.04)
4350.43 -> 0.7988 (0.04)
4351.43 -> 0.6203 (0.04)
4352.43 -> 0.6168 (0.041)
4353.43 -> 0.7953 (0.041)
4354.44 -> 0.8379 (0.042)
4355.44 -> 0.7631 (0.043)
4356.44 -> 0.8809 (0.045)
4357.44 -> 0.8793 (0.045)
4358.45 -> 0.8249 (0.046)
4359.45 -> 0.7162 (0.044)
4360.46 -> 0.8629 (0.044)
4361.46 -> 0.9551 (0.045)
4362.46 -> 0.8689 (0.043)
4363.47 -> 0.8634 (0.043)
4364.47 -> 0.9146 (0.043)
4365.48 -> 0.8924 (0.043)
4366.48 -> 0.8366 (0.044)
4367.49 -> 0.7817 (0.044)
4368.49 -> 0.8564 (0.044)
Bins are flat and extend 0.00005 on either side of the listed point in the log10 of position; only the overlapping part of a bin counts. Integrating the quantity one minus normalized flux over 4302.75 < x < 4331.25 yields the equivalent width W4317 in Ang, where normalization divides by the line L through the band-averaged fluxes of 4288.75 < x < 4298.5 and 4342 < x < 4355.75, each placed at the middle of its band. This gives 2.23 Ang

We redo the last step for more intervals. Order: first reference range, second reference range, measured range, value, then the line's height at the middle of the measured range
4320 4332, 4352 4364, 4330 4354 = -0.8 Ang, 0.778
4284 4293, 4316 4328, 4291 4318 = 4.3 Ang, 0.703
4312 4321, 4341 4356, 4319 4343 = 1.2 Ang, 0.81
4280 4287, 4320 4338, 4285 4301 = 1.5 Ang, 0.688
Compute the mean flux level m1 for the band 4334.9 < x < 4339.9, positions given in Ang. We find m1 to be 0.774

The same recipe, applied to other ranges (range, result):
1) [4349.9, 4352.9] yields 0.68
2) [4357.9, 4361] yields 0.803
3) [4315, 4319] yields 0.892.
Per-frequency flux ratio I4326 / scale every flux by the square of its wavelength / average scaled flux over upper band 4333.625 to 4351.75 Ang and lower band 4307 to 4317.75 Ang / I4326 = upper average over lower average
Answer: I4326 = 1.33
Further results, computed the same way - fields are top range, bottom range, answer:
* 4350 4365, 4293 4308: 1.54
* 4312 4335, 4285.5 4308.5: 1.38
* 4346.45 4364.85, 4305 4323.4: 1.23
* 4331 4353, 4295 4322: 1.31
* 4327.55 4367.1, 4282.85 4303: 1.37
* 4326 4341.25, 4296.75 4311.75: 1.65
